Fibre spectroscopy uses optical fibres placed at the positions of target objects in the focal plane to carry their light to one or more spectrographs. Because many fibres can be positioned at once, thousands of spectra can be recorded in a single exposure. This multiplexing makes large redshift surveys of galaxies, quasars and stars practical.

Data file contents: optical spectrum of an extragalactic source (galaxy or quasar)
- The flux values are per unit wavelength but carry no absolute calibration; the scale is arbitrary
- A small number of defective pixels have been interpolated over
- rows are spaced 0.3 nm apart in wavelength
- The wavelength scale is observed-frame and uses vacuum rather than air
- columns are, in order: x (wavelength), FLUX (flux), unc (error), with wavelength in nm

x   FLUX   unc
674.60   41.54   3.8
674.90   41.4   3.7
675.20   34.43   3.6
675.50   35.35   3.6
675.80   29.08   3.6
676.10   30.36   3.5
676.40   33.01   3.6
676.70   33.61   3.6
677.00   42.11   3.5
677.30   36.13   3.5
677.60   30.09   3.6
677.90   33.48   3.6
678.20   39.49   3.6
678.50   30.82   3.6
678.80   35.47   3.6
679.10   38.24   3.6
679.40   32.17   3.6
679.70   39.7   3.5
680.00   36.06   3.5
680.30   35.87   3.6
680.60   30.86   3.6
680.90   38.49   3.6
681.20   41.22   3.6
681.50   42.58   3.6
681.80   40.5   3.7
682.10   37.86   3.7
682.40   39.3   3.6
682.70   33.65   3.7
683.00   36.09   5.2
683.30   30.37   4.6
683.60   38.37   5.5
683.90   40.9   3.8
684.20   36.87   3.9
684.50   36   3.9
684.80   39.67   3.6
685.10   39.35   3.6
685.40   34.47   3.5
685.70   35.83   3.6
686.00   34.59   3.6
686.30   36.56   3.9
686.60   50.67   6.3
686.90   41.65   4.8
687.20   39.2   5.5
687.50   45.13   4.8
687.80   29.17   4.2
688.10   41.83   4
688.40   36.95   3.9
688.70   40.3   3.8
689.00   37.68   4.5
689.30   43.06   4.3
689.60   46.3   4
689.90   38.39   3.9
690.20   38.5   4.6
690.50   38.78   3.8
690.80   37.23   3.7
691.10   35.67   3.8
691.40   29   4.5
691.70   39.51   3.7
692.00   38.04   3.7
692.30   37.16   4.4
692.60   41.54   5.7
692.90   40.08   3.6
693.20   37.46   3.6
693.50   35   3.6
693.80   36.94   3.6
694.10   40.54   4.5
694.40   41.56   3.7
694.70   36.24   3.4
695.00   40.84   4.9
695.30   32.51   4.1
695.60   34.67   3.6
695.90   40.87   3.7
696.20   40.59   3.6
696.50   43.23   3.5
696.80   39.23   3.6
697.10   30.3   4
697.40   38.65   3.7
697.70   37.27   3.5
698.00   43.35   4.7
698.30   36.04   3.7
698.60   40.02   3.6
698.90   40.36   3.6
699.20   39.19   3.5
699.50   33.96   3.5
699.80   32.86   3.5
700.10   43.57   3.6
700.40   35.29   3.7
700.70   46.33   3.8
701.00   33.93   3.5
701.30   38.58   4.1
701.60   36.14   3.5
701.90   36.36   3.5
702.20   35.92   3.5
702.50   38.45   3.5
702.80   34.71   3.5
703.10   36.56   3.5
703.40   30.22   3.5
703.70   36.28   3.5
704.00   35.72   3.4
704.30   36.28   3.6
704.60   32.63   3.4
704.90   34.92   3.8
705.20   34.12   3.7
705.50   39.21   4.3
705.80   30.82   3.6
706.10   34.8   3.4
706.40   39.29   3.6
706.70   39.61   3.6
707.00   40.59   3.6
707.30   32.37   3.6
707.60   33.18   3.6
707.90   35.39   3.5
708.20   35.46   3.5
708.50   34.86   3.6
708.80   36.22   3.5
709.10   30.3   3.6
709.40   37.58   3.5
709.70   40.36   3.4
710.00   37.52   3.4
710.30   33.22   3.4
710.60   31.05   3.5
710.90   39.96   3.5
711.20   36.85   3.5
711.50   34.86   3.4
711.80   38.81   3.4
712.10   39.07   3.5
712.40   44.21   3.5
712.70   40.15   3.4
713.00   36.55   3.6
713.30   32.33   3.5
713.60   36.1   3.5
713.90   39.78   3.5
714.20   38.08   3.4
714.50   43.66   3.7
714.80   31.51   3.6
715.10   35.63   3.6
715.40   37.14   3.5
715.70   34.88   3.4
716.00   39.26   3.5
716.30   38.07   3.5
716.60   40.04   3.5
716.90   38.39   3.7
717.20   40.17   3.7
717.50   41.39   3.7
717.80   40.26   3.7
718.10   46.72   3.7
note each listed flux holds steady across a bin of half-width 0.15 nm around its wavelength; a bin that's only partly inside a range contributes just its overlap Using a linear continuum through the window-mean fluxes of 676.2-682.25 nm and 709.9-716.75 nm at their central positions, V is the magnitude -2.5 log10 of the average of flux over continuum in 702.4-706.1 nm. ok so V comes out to 0.06 mag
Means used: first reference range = 36.3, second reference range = 37.3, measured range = 34.9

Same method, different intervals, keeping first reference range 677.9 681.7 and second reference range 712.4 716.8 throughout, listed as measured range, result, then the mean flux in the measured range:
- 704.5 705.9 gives 0.09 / 34.5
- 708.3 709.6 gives 0.07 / 35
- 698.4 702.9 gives -0.01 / 37.7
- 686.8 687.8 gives -0.09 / 40.1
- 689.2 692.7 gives -0.04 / 38.5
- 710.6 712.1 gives 0.01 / 37.1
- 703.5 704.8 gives 0.07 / 35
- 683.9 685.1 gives -0.04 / 38.2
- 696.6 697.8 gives 0.02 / 36.6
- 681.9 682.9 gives -0.01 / 37.1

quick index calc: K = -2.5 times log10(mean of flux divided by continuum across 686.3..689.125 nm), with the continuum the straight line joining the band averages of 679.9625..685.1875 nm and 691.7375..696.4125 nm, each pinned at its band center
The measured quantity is -0.06 mag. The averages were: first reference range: 37.5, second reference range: 38.4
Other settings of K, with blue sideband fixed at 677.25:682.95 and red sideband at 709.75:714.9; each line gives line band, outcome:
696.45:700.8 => -0.042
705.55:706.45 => 0.067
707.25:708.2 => 0.097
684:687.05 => -0.058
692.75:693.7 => -0.020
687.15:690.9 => -0.079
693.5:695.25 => -0.047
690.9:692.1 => 0.037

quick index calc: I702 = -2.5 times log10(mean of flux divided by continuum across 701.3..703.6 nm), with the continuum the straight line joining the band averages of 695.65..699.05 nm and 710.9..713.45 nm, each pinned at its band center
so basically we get 0.085 mag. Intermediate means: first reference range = 39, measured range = 35.7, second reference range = 38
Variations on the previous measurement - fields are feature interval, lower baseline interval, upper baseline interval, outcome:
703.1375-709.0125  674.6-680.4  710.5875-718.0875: 0.066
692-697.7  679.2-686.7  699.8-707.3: -0.036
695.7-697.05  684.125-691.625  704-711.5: -0.074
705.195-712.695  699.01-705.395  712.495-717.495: 0.018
